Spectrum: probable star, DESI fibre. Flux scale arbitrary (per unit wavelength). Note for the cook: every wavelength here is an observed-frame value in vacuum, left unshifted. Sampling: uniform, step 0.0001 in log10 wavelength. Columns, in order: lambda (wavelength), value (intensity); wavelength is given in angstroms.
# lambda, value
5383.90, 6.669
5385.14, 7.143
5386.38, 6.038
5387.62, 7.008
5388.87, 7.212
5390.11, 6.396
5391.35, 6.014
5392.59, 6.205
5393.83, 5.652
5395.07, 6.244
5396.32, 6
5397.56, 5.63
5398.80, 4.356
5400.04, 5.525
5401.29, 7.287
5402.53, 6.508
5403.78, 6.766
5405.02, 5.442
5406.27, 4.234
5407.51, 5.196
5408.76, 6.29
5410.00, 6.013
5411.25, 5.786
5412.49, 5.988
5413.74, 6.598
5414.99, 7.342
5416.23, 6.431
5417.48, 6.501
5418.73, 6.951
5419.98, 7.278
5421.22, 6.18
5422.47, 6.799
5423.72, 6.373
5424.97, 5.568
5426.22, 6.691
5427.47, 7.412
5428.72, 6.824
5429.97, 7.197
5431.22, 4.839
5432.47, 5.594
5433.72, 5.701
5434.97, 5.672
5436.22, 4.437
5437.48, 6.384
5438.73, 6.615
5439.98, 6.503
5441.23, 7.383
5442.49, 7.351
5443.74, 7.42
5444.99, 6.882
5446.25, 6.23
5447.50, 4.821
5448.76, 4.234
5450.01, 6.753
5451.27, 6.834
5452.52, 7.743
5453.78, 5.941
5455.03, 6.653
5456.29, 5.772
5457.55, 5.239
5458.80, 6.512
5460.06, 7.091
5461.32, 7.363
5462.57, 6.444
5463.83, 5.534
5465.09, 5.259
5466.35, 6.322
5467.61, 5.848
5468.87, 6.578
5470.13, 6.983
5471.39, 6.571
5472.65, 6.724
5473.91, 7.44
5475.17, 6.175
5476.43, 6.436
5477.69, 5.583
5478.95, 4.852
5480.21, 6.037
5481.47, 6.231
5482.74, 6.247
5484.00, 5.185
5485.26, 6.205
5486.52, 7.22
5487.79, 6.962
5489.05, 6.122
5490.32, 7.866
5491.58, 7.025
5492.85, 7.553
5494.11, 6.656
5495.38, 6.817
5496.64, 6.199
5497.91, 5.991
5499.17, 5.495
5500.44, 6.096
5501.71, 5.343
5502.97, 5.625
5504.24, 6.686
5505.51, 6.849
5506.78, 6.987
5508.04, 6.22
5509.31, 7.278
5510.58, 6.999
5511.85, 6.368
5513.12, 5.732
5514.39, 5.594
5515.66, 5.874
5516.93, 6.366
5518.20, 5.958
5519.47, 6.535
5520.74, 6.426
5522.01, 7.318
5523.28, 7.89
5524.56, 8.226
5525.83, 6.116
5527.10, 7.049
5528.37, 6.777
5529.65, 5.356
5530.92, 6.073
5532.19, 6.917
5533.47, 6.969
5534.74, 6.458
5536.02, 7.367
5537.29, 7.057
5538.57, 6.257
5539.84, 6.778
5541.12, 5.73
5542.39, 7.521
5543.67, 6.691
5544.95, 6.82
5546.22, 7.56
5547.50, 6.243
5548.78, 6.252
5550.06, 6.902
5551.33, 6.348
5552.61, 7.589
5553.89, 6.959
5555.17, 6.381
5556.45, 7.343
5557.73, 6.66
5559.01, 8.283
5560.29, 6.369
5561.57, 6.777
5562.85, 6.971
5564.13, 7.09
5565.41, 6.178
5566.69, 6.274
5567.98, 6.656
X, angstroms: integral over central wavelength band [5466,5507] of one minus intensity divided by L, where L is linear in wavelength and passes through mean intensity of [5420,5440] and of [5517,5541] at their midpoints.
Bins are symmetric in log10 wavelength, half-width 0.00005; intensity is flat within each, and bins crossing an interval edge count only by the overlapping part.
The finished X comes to 0.7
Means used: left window 6.2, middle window 6.39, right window 6.72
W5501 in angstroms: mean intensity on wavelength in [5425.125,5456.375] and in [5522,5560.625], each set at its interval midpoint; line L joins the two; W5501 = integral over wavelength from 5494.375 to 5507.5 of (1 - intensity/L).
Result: 0.81 angstroms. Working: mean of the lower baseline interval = 6.31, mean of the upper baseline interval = 6.84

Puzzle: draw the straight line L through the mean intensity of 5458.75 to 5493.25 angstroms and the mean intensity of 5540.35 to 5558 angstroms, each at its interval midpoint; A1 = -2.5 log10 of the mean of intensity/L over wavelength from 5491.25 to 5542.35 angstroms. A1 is 0.02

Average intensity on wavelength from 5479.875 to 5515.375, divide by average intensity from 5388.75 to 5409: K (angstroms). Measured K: 1.09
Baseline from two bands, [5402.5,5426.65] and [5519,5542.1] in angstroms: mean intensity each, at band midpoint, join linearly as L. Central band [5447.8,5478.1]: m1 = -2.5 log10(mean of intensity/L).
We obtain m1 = 0.02 mag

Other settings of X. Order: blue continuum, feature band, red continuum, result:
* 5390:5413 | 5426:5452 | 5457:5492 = -0.68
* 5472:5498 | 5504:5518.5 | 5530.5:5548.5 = 0.41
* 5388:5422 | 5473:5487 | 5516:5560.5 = 0.78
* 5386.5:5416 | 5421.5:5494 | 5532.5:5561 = 0.20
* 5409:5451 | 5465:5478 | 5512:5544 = 0.04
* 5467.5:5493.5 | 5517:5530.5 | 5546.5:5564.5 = -0.05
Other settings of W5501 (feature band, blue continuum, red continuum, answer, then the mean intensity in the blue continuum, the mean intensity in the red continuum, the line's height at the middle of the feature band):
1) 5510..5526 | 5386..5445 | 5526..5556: 0.08 angstroms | 6.26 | 6.69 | 6.61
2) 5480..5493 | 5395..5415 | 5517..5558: -0.32 angstroms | 5.9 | 6.76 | 6.43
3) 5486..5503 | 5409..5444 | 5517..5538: 0.32 angstroms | 6.41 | 6.77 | 6.65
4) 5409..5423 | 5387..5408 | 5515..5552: -1.03 angstroms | 5.98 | 6.68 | 6.08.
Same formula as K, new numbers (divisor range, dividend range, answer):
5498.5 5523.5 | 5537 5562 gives 1.07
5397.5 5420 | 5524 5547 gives 1.11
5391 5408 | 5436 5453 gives 1.11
